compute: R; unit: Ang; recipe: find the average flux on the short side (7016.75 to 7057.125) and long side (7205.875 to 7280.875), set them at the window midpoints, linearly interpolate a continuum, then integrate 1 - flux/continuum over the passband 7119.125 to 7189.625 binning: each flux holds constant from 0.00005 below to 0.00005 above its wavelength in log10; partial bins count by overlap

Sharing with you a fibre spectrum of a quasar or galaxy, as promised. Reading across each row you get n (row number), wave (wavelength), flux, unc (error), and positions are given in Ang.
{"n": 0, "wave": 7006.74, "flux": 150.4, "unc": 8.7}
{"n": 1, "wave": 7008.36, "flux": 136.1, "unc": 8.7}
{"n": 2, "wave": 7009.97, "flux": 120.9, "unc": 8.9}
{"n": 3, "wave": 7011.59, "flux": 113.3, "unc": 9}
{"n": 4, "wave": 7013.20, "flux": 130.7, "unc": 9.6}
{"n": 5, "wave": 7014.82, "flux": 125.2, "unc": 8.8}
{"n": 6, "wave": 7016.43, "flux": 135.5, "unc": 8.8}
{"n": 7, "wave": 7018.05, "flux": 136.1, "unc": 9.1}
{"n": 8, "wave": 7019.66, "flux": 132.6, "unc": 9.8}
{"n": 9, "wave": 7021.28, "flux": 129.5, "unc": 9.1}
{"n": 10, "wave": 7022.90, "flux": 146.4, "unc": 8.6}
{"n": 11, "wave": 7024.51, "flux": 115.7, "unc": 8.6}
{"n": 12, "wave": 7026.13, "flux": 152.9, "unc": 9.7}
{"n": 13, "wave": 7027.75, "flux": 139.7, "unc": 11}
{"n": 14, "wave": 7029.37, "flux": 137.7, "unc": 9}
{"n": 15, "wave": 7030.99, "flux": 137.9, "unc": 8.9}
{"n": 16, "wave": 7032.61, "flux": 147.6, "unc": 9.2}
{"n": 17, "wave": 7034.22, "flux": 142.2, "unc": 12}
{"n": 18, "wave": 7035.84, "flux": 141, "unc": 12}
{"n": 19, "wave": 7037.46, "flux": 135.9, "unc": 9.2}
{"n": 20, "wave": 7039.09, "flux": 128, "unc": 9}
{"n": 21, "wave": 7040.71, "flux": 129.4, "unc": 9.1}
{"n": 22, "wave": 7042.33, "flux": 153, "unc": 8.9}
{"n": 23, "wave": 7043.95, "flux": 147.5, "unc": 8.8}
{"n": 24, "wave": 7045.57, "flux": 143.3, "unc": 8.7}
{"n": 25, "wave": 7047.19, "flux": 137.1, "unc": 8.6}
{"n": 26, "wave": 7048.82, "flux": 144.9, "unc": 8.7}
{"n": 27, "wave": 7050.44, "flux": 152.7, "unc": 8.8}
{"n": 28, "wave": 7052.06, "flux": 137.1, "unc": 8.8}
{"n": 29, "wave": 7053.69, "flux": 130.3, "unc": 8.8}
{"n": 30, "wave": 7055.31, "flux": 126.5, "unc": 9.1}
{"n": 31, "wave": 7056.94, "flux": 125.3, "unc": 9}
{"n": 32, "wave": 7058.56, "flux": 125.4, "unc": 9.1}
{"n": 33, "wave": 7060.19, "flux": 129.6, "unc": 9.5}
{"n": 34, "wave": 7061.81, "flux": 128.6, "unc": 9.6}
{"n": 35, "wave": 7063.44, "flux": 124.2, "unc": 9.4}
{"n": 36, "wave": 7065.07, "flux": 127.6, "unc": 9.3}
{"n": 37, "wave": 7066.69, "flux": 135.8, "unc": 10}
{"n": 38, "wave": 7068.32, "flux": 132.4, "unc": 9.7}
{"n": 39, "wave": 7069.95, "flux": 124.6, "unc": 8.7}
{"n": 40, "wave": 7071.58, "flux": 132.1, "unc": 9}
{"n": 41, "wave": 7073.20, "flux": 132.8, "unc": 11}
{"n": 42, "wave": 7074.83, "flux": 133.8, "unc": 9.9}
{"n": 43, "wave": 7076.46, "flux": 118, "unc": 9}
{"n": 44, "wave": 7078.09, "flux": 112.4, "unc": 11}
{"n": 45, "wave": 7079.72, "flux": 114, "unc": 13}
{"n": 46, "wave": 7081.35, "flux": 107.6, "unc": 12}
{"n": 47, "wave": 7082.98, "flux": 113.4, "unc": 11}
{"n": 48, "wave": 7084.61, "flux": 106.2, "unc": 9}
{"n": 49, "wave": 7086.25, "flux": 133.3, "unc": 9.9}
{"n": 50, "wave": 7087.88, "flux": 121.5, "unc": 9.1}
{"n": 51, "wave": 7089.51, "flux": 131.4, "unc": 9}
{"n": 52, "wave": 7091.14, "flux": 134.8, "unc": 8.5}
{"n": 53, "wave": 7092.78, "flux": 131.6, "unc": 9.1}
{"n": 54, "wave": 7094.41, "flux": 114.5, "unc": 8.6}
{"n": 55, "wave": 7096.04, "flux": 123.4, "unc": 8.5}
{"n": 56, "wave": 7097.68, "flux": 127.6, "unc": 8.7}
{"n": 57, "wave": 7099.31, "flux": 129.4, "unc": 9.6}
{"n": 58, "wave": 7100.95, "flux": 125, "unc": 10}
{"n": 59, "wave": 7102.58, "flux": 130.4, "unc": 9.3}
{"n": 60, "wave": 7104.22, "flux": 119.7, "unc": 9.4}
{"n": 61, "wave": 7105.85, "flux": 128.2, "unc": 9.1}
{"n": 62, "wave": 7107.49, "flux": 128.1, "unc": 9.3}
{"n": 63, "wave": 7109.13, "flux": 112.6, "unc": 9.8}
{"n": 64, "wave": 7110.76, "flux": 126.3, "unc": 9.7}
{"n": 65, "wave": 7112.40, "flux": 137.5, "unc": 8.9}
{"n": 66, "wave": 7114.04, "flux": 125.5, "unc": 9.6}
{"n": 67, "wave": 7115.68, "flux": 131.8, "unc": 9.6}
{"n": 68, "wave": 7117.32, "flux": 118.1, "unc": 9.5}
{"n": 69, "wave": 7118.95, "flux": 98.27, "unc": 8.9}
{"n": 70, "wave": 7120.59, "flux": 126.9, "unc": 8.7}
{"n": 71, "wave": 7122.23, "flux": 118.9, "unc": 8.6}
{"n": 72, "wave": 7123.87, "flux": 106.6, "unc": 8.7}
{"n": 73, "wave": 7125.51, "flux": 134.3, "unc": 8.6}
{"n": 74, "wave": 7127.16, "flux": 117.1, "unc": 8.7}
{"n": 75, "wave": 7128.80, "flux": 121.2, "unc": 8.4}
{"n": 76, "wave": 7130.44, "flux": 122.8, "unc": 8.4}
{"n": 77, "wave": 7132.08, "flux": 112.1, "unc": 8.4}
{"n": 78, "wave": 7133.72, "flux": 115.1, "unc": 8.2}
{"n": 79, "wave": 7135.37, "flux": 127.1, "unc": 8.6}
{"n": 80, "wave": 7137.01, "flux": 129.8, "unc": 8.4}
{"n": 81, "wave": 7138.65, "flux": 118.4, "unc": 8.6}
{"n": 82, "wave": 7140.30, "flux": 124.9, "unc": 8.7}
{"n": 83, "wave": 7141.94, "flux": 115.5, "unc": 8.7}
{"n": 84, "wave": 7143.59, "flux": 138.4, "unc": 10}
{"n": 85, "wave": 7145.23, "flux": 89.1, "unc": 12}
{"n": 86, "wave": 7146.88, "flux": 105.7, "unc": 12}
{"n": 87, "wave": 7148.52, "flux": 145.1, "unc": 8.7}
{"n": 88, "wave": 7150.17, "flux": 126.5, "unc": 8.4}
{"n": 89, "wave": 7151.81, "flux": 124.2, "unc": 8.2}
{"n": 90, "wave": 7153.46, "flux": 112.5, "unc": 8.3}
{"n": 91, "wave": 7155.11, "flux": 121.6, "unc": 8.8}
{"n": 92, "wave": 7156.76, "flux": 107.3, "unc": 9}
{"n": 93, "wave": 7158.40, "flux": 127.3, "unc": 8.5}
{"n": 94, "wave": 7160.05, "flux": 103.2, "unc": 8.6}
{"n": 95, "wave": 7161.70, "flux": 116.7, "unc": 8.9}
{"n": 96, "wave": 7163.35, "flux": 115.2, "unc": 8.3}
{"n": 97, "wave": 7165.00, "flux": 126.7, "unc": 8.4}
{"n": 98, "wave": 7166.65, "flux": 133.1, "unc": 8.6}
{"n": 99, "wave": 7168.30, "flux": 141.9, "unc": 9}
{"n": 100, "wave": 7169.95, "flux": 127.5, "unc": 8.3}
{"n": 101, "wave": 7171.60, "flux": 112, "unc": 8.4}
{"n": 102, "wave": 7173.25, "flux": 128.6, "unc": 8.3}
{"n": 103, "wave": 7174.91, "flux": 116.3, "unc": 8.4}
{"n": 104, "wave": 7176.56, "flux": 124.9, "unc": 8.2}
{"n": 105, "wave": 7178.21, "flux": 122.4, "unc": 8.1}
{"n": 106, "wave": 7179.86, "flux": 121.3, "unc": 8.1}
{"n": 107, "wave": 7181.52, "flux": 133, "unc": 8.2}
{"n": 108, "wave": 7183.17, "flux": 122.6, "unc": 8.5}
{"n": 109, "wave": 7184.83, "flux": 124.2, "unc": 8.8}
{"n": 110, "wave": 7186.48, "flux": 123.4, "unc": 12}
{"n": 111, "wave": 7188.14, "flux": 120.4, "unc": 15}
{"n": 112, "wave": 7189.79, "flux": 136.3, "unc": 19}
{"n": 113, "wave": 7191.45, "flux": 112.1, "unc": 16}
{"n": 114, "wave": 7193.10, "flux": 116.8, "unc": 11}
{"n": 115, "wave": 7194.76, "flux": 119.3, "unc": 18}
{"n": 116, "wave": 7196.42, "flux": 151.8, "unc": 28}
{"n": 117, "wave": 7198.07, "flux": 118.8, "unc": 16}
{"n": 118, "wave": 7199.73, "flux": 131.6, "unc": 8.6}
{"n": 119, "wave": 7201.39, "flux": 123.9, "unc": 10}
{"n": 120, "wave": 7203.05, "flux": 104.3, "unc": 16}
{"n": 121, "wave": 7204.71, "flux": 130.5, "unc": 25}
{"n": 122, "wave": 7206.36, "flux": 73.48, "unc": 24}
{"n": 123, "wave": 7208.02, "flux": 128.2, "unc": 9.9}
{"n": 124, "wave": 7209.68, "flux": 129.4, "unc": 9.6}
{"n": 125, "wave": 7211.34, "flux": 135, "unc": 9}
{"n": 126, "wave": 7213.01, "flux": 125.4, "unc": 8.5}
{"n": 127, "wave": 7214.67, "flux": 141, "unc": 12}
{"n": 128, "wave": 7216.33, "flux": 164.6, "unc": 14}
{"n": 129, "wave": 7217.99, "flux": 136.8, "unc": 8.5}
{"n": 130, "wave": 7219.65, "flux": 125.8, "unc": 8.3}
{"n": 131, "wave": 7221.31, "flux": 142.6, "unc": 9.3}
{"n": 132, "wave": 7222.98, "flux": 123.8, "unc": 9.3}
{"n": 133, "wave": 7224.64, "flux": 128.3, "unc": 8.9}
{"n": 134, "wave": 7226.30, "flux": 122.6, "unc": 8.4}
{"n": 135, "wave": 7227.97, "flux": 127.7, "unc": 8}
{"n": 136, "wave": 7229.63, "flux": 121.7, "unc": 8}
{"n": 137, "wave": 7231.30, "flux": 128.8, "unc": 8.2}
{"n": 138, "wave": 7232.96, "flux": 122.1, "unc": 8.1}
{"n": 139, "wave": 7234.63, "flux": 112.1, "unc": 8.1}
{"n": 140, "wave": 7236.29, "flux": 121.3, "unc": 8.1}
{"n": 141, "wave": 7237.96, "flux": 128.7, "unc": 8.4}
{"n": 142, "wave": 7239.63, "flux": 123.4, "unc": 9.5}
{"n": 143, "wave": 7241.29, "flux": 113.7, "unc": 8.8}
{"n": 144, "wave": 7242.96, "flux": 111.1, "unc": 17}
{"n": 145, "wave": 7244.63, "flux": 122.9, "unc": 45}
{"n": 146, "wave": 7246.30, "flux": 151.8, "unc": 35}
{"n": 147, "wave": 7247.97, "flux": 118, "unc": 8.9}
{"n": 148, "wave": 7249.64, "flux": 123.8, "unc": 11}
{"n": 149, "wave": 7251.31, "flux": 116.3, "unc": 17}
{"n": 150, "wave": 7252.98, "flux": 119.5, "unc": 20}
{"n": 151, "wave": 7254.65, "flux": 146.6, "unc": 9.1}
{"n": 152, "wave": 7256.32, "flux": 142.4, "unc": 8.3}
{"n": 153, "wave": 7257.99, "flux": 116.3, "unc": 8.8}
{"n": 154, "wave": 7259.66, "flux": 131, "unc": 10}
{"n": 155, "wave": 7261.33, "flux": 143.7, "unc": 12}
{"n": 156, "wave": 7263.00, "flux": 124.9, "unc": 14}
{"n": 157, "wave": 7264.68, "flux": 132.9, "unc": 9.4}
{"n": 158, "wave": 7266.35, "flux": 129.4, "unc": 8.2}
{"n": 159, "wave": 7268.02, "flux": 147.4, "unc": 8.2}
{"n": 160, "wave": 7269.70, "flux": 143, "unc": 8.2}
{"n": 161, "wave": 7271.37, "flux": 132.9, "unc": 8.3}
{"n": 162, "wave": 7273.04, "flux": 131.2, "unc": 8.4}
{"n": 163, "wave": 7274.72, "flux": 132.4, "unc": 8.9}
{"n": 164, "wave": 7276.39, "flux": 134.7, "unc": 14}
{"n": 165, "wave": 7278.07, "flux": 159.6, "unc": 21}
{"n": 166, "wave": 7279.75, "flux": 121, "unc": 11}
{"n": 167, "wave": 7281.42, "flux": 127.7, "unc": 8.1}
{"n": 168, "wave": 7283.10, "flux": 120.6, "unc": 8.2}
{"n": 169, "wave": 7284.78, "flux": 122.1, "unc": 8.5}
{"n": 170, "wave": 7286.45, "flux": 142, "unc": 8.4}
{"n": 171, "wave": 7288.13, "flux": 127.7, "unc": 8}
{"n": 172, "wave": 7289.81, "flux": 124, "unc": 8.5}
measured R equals 6.2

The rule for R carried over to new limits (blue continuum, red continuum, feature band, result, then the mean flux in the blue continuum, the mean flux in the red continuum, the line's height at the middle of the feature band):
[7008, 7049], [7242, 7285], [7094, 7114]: 1.33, 136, 131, 134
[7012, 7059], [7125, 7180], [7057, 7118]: 2.20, 137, 121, 130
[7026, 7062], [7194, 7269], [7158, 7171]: 0.75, 138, 127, 131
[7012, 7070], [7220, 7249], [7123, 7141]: 1.31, 135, 125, 130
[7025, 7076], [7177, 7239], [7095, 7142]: 3.17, 136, 126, 131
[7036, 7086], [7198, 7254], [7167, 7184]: 0.17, 130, 125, 127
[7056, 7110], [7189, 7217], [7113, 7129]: 0.64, 125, 126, 125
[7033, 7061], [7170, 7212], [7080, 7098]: 1.48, 137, 122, 133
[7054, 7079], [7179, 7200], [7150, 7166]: 1.00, 127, 125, 126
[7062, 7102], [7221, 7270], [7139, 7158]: 0.98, 125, 128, 126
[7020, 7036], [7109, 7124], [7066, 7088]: 1.11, 139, 121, 129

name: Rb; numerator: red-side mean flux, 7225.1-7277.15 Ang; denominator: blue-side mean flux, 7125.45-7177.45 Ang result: 1.1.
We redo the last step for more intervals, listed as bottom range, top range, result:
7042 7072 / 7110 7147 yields 0.90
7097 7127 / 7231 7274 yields 1.04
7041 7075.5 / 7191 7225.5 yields 0.94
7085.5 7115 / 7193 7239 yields 1.00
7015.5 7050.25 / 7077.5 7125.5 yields 0.88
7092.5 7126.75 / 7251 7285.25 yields 1.07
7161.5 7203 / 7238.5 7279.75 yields 1.05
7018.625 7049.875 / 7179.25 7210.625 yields 0.88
